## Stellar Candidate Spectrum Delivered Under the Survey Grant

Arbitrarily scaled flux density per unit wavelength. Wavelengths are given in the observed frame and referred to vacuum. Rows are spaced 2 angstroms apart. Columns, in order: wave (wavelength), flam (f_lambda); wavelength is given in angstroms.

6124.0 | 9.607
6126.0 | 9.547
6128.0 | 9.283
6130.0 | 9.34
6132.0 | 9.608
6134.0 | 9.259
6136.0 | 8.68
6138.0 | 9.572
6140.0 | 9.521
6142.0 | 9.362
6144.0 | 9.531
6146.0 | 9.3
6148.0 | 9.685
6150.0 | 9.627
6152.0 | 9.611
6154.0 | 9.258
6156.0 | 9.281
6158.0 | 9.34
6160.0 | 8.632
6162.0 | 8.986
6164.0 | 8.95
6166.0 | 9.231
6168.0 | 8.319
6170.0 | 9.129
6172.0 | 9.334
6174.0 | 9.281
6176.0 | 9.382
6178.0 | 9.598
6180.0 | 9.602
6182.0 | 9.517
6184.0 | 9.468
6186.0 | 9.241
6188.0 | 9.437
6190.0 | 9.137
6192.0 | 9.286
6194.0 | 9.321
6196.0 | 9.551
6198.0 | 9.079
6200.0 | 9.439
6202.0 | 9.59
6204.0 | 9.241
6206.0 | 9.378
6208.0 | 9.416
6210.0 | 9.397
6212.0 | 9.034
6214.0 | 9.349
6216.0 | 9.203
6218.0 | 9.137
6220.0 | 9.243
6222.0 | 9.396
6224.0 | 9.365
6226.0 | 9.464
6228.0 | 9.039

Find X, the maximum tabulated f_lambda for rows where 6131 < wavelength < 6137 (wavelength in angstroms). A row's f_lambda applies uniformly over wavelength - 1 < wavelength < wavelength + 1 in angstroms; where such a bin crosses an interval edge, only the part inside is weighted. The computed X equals 9.608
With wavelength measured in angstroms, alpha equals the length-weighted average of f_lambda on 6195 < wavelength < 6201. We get 9.36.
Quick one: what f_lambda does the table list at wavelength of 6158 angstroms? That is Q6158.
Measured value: 9.34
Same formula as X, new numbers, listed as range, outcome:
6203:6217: 9.416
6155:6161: 9.34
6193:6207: 9.59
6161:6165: 8.986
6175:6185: 9.602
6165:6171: 9.231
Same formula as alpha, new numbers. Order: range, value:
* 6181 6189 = 9.42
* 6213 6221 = 9.23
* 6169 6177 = 9.28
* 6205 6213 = 9.31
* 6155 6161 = 9.08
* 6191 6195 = 9.3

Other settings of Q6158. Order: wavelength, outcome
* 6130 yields 9.34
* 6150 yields 9.627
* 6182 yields 9.517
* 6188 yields 9.437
